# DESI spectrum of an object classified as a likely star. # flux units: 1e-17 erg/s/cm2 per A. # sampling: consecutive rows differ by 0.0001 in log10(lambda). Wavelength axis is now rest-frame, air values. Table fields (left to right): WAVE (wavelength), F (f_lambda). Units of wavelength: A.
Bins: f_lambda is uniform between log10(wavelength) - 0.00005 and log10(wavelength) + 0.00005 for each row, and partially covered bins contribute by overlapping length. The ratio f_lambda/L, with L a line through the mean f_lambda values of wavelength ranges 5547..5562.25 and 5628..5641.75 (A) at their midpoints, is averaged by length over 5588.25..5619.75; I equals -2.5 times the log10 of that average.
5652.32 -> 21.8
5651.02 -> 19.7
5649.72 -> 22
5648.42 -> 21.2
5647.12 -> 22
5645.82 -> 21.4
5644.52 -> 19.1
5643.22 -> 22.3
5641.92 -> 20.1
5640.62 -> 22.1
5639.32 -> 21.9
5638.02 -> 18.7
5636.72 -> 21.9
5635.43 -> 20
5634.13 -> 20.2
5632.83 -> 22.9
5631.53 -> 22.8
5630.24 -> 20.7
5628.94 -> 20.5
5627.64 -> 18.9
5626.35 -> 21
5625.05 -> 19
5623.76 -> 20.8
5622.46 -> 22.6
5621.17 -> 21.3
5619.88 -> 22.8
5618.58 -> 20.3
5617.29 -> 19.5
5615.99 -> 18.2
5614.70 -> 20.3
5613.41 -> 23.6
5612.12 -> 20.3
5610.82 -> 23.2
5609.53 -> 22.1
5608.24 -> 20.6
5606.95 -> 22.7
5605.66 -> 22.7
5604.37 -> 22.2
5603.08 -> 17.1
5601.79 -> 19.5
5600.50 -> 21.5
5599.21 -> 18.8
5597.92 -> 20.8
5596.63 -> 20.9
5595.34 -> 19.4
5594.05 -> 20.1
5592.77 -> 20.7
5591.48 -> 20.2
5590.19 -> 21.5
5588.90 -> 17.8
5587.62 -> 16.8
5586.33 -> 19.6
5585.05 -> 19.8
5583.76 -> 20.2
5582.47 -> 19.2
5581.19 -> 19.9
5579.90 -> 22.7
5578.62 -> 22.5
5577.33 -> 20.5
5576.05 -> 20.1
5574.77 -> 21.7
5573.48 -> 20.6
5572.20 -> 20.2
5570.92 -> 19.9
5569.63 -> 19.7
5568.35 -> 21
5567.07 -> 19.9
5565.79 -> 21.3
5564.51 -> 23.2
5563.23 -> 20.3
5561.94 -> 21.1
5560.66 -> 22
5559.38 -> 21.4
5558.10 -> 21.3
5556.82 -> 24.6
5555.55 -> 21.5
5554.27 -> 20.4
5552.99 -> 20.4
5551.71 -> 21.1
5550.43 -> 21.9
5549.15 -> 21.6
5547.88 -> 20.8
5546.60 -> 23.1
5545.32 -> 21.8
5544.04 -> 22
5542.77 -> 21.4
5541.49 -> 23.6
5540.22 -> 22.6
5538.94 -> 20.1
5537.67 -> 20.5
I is 0.03 mag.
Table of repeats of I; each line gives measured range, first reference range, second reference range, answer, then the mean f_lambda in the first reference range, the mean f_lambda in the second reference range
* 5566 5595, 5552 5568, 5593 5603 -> 0.02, 21.4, 20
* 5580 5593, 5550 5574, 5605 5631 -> 0.08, 21.1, 21.1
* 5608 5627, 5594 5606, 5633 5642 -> -0.03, 20.2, 20.8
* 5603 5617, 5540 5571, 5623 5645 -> -0.02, 21.5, 20.8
